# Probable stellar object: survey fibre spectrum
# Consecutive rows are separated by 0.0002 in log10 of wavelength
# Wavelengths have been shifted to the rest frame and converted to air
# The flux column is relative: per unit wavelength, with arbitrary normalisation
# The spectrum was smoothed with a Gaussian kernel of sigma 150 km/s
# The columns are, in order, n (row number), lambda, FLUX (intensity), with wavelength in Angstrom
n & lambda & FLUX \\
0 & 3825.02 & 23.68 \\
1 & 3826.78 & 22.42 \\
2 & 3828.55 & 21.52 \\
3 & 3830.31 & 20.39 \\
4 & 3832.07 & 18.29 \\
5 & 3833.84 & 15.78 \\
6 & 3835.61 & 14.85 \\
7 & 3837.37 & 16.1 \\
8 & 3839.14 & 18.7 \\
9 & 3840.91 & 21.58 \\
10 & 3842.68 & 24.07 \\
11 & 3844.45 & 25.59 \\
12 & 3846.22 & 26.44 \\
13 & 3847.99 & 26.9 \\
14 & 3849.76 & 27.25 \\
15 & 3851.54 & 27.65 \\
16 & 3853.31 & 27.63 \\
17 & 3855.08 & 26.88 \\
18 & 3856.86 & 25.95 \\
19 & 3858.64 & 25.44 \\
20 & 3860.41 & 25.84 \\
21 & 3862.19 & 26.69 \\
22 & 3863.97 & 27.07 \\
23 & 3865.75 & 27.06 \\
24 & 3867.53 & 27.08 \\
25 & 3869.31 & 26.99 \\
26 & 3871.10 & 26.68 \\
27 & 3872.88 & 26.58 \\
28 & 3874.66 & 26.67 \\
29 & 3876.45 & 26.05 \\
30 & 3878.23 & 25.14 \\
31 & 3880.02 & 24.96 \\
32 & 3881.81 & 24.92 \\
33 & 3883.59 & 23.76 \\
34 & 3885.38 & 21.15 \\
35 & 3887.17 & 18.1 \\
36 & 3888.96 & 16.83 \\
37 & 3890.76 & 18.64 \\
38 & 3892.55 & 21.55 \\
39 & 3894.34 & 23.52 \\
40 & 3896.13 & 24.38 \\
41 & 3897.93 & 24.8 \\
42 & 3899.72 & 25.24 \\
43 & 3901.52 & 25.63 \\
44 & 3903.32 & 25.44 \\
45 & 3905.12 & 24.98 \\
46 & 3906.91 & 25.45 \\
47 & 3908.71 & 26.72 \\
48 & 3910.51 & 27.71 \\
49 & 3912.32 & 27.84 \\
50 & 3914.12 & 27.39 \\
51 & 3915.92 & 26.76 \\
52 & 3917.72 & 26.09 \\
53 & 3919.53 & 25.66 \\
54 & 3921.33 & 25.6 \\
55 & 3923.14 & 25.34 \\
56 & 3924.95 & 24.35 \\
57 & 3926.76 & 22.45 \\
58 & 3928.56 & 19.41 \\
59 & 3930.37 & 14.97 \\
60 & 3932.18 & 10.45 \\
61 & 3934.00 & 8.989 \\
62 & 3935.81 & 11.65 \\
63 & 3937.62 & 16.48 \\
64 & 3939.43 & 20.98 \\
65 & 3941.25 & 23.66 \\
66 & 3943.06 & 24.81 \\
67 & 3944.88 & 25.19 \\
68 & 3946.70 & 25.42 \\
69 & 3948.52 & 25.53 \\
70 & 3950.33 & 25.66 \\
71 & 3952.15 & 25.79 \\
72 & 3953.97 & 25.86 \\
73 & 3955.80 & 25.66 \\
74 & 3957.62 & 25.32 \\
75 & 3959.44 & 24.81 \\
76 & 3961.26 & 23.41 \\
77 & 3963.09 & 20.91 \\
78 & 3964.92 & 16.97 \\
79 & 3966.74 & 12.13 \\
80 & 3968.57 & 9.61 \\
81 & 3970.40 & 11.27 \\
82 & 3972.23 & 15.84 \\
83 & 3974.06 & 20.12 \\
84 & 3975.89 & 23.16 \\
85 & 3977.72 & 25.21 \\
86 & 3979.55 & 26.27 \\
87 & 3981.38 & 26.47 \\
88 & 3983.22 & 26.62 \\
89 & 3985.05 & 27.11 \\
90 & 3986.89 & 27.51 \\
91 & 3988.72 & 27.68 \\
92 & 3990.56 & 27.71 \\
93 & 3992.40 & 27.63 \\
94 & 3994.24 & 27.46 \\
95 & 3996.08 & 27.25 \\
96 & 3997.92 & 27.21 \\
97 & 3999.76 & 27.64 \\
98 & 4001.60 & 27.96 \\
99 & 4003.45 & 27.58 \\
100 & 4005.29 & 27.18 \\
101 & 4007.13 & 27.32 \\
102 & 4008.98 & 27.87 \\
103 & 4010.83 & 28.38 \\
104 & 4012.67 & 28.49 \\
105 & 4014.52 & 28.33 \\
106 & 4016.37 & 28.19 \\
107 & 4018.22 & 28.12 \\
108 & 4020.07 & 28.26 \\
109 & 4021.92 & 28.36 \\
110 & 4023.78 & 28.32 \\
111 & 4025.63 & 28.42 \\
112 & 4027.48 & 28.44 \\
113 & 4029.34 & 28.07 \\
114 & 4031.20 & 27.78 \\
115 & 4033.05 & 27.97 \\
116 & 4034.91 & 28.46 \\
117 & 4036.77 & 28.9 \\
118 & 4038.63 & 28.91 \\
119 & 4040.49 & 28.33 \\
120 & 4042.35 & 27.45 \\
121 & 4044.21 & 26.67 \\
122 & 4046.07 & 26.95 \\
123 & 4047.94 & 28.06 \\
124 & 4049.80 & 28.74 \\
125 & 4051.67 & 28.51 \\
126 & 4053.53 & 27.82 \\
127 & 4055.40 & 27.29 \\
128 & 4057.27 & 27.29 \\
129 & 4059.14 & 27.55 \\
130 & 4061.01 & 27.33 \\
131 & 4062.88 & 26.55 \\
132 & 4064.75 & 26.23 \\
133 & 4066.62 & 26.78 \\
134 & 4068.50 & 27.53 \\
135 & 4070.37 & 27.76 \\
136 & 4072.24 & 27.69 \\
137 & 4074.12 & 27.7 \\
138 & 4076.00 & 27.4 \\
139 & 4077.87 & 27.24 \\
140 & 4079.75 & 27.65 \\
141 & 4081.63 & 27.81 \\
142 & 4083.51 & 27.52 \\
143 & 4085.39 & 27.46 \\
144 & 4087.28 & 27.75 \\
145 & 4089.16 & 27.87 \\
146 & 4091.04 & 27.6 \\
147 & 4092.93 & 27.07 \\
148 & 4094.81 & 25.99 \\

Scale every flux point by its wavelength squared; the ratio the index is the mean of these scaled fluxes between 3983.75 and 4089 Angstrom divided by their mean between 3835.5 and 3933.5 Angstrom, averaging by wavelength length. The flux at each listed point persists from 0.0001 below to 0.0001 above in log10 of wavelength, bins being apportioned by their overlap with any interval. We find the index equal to 1.2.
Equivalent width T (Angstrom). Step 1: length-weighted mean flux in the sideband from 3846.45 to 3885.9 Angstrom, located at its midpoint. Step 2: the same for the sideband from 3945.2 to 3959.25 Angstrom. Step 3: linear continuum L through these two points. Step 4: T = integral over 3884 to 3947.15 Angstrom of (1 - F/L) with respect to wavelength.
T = 8.4 Angstrom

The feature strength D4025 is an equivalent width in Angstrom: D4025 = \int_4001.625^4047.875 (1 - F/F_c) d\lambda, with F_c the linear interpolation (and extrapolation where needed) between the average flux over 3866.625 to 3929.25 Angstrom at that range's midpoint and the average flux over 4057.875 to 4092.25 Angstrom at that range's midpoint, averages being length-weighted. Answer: -2.5 Angstrom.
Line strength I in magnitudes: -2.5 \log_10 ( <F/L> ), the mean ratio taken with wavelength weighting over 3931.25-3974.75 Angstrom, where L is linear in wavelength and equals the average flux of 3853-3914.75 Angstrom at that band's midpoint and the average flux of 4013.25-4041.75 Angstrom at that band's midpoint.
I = 0.32 mag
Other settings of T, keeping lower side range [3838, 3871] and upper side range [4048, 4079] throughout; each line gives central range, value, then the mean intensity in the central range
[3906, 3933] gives 2.58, 23.8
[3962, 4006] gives 5.46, 23.5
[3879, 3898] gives 2.98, 22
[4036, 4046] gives -0.24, 28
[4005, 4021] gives -0.58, 28.1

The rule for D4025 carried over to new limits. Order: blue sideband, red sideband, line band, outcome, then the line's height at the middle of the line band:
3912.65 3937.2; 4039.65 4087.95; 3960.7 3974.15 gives 4.09 Angstrom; 22.8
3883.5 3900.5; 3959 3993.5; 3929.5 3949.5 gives 2.72 Angstrom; 21.9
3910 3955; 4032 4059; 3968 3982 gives 2.71 Angstrom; 24.6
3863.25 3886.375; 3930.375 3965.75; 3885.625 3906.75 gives 1.42 Angstrom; 24.4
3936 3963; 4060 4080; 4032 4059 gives -1.43 Angstrom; 26.5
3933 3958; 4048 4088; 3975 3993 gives -2.05 Angstrom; 23.8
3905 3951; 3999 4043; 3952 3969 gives 2.30 Angstrom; 24.5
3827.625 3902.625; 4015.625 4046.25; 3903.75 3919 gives -0.98 Angstrom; 25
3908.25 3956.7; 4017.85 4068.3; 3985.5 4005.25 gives -1.45 Angstrom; 25.7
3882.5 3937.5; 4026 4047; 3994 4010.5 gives -0.67 Angstrom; 26.5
